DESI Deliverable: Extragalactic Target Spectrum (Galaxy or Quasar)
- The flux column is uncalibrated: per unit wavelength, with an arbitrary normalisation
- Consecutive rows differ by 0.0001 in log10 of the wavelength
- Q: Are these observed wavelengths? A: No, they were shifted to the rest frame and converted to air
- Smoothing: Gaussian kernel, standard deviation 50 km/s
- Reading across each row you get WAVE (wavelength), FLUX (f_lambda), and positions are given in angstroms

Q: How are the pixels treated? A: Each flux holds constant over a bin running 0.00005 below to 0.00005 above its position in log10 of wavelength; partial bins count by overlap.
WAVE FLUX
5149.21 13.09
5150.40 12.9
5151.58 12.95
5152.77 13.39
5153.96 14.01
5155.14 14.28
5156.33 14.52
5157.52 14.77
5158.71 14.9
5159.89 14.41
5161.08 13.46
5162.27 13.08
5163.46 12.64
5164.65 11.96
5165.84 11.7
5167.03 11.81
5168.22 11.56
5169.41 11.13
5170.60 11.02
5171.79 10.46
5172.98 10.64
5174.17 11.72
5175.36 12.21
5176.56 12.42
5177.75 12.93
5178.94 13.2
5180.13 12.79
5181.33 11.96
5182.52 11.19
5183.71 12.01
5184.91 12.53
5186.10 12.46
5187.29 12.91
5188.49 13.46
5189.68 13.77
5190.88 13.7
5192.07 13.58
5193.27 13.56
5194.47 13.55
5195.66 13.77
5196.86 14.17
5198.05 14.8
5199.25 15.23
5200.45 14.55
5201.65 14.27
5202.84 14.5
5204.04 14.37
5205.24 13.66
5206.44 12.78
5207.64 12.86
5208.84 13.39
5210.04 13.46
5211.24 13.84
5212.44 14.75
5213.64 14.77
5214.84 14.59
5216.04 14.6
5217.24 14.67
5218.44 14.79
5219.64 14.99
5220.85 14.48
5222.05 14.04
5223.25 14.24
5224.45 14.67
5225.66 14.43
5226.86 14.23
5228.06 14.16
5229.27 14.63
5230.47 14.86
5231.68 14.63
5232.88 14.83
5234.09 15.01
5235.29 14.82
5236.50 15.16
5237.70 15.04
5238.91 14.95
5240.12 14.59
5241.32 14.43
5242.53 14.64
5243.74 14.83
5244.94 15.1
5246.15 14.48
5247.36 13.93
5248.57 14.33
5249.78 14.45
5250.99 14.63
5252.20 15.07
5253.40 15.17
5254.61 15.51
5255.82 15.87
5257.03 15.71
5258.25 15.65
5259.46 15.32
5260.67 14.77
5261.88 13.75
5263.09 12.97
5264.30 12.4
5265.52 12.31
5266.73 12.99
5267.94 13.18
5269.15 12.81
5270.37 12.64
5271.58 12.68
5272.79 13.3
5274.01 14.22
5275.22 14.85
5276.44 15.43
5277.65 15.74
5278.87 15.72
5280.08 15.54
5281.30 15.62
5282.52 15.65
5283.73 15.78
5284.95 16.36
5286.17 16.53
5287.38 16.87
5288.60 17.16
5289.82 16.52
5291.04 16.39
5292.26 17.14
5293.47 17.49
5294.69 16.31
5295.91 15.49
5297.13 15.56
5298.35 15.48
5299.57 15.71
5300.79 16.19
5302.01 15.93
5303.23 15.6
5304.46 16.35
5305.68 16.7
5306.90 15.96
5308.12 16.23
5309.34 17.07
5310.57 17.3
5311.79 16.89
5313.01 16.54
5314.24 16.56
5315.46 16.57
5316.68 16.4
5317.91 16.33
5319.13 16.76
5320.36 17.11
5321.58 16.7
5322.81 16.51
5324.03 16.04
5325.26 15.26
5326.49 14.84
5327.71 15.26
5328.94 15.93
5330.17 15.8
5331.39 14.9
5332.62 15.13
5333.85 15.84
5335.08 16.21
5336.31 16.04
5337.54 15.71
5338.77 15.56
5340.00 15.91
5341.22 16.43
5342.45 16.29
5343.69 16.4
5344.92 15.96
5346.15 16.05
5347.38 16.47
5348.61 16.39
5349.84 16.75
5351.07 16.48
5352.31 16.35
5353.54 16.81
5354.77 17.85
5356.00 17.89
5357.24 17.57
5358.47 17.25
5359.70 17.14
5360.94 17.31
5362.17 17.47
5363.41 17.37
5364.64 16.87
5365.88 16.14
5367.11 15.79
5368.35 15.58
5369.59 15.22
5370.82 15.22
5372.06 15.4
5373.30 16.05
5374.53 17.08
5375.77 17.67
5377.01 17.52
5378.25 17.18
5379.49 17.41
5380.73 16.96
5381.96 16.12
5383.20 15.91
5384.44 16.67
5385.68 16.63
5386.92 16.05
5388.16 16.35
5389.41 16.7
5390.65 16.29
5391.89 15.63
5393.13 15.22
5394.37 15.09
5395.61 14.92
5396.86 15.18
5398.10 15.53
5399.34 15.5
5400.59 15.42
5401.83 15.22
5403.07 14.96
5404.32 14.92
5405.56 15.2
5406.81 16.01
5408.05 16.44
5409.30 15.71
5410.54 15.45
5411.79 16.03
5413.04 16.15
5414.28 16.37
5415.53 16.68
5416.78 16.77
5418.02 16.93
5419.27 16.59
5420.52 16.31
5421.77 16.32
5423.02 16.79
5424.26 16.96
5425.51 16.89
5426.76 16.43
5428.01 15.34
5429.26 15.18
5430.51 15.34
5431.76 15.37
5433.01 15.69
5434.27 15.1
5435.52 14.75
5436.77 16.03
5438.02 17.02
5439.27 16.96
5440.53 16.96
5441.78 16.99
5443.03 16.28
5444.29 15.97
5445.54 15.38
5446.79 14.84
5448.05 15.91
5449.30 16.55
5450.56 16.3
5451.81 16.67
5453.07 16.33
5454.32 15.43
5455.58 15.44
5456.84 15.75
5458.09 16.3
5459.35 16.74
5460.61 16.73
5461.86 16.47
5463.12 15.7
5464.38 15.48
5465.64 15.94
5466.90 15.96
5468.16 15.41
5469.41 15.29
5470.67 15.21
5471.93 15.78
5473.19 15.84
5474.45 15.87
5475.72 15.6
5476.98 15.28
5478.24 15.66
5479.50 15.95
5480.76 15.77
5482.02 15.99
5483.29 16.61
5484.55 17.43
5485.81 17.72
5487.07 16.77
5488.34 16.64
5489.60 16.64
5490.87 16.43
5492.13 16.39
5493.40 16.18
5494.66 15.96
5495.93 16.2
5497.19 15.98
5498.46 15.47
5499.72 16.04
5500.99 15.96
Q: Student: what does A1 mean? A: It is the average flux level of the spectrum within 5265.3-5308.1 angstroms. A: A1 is 15.4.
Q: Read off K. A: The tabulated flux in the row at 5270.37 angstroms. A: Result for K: 12.64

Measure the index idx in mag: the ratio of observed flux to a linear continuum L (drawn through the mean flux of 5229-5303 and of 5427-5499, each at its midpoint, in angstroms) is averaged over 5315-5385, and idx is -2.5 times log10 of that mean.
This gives -0.064 mag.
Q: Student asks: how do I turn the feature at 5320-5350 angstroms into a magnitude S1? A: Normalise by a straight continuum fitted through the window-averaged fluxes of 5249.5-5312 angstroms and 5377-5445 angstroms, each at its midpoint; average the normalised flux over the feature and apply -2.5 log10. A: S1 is -0.02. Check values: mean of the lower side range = 15.3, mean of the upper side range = 16.1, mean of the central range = 16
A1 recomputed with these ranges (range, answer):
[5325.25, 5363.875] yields 16.3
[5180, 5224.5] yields 13.8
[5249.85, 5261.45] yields 15.2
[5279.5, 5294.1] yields 16.4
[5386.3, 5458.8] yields 15.9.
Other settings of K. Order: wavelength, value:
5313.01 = 16.54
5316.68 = 16.4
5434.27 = 15.1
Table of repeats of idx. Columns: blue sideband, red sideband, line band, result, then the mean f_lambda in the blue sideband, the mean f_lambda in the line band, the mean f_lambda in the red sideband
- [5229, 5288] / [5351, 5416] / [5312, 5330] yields -0.05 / 14.7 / 16.2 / 16.3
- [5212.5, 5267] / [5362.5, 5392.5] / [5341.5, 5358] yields -0.04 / 14.6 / 16.7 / 16.4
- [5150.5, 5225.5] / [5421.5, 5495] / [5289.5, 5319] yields -0.13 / 13.4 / 16.4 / 16.1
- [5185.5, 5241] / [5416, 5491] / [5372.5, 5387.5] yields -0.08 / 14.2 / 16.8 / 16.1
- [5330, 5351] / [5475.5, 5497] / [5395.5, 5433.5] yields 0.02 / 16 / 15.9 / 16.3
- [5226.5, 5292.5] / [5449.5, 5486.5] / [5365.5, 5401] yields -0.04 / 14.8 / 16.1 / 16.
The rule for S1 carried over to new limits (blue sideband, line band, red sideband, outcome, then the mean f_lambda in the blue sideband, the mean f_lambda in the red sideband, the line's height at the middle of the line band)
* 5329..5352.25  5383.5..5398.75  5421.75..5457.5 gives 0.01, 16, 16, 16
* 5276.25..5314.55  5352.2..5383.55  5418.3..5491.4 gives -0.04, 16.3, 16.1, 16.2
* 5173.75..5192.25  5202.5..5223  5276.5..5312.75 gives -0.04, 12.7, 16.2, 13.6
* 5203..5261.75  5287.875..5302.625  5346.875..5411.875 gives -0.07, 14.6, 16.3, 15.3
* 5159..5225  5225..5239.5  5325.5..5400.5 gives -0.06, 13.3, 16.2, 14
